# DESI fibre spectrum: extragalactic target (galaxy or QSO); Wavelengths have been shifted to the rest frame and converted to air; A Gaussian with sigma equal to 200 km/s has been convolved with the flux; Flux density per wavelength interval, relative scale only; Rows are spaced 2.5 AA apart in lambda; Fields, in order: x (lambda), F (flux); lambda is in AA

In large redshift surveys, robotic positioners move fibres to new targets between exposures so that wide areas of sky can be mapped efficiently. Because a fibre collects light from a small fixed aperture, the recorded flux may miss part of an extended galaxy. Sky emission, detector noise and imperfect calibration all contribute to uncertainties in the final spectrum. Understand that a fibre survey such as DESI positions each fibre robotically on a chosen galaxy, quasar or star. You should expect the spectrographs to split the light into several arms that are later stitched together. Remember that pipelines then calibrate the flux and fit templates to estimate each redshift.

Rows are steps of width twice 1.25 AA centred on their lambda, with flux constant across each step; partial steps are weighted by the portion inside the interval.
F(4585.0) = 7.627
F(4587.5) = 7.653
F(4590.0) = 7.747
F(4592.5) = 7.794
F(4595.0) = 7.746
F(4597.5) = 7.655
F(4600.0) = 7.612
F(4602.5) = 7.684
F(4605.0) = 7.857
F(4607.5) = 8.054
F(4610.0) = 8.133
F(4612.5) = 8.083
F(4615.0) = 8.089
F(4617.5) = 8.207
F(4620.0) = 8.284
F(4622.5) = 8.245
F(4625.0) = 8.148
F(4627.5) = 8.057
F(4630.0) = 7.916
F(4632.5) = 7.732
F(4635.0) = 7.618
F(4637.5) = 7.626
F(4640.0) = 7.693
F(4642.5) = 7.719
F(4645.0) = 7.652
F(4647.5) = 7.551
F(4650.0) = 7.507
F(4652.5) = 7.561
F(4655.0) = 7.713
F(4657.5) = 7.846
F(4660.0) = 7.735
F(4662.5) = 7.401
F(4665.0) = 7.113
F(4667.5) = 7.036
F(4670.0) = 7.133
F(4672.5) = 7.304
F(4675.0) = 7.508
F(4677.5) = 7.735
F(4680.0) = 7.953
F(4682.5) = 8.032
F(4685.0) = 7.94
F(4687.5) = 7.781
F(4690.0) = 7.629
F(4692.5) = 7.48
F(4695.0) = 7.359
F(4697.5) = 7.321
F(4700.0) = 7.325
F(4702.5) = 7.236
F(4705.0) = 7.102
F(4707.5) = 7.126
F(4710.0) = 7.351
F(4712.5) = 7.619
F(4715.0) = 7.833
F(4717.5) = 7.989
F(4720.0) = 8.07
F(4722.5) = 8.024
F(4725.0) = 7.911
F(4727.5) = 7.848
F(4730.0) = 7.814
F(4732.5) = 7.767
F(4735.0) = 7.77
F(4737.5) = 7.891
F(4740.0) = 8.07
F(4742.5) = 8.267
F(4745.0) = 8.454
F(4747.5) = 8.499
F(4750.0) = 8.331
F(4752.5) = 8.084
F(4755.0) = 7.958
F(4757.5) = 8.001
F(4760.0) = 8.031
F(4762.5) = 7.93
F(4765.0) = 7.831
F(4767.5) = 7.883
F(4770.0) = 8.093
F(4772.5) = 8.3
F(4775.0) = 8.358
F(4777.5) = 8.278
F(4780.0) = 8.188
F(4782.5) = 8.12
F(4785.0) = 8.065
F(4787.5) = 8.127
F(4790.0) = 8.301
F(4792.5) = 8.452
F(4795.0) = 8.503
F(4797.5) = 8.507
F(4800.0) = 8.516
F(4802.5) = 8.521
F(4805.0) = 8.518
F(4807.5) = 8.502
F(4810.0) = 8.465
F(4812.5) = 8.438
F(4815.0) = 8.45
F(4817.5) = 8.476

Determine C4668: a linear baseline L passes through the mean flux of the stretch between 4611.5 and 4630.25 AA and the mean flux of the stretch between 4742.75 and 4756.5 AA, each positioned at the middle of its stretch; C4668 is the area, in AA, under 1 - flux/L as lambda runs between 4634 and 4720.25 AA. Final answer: 6.7 AA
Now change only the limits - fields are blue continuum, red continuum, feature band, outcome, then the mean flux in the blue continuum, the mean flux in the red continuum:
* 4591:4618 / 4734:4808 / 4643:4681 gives 2.30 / 7.89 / 8.21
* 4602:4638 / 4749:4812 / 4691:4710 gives 1.94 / 8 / 8.24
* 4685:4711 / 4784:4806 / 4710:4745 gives -0.96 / 7.4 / 8.39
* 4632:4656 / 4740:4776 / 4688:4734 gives 1.90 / 7.63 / 8.14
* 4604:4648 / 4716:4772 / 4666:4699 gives 1.77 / 7.93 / 8.03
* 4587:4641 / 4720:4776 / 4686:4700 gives 0.85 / 7.9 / 8.05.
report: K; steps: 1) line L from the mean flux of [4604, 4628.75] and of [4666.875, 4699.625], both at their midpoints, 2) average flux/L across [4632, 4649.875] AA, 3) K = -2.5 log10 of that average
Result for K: 0.04 mag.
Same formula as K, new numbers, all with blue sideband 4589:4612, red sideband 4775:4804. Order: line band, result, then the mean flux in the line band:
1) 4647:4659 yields 0.04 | 7.64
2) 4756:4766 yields 0.04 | 7.95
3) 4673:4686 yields 0.03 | 7.8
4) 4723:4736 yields 0.05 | 7.83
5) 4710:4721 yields 0.04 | 7.81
